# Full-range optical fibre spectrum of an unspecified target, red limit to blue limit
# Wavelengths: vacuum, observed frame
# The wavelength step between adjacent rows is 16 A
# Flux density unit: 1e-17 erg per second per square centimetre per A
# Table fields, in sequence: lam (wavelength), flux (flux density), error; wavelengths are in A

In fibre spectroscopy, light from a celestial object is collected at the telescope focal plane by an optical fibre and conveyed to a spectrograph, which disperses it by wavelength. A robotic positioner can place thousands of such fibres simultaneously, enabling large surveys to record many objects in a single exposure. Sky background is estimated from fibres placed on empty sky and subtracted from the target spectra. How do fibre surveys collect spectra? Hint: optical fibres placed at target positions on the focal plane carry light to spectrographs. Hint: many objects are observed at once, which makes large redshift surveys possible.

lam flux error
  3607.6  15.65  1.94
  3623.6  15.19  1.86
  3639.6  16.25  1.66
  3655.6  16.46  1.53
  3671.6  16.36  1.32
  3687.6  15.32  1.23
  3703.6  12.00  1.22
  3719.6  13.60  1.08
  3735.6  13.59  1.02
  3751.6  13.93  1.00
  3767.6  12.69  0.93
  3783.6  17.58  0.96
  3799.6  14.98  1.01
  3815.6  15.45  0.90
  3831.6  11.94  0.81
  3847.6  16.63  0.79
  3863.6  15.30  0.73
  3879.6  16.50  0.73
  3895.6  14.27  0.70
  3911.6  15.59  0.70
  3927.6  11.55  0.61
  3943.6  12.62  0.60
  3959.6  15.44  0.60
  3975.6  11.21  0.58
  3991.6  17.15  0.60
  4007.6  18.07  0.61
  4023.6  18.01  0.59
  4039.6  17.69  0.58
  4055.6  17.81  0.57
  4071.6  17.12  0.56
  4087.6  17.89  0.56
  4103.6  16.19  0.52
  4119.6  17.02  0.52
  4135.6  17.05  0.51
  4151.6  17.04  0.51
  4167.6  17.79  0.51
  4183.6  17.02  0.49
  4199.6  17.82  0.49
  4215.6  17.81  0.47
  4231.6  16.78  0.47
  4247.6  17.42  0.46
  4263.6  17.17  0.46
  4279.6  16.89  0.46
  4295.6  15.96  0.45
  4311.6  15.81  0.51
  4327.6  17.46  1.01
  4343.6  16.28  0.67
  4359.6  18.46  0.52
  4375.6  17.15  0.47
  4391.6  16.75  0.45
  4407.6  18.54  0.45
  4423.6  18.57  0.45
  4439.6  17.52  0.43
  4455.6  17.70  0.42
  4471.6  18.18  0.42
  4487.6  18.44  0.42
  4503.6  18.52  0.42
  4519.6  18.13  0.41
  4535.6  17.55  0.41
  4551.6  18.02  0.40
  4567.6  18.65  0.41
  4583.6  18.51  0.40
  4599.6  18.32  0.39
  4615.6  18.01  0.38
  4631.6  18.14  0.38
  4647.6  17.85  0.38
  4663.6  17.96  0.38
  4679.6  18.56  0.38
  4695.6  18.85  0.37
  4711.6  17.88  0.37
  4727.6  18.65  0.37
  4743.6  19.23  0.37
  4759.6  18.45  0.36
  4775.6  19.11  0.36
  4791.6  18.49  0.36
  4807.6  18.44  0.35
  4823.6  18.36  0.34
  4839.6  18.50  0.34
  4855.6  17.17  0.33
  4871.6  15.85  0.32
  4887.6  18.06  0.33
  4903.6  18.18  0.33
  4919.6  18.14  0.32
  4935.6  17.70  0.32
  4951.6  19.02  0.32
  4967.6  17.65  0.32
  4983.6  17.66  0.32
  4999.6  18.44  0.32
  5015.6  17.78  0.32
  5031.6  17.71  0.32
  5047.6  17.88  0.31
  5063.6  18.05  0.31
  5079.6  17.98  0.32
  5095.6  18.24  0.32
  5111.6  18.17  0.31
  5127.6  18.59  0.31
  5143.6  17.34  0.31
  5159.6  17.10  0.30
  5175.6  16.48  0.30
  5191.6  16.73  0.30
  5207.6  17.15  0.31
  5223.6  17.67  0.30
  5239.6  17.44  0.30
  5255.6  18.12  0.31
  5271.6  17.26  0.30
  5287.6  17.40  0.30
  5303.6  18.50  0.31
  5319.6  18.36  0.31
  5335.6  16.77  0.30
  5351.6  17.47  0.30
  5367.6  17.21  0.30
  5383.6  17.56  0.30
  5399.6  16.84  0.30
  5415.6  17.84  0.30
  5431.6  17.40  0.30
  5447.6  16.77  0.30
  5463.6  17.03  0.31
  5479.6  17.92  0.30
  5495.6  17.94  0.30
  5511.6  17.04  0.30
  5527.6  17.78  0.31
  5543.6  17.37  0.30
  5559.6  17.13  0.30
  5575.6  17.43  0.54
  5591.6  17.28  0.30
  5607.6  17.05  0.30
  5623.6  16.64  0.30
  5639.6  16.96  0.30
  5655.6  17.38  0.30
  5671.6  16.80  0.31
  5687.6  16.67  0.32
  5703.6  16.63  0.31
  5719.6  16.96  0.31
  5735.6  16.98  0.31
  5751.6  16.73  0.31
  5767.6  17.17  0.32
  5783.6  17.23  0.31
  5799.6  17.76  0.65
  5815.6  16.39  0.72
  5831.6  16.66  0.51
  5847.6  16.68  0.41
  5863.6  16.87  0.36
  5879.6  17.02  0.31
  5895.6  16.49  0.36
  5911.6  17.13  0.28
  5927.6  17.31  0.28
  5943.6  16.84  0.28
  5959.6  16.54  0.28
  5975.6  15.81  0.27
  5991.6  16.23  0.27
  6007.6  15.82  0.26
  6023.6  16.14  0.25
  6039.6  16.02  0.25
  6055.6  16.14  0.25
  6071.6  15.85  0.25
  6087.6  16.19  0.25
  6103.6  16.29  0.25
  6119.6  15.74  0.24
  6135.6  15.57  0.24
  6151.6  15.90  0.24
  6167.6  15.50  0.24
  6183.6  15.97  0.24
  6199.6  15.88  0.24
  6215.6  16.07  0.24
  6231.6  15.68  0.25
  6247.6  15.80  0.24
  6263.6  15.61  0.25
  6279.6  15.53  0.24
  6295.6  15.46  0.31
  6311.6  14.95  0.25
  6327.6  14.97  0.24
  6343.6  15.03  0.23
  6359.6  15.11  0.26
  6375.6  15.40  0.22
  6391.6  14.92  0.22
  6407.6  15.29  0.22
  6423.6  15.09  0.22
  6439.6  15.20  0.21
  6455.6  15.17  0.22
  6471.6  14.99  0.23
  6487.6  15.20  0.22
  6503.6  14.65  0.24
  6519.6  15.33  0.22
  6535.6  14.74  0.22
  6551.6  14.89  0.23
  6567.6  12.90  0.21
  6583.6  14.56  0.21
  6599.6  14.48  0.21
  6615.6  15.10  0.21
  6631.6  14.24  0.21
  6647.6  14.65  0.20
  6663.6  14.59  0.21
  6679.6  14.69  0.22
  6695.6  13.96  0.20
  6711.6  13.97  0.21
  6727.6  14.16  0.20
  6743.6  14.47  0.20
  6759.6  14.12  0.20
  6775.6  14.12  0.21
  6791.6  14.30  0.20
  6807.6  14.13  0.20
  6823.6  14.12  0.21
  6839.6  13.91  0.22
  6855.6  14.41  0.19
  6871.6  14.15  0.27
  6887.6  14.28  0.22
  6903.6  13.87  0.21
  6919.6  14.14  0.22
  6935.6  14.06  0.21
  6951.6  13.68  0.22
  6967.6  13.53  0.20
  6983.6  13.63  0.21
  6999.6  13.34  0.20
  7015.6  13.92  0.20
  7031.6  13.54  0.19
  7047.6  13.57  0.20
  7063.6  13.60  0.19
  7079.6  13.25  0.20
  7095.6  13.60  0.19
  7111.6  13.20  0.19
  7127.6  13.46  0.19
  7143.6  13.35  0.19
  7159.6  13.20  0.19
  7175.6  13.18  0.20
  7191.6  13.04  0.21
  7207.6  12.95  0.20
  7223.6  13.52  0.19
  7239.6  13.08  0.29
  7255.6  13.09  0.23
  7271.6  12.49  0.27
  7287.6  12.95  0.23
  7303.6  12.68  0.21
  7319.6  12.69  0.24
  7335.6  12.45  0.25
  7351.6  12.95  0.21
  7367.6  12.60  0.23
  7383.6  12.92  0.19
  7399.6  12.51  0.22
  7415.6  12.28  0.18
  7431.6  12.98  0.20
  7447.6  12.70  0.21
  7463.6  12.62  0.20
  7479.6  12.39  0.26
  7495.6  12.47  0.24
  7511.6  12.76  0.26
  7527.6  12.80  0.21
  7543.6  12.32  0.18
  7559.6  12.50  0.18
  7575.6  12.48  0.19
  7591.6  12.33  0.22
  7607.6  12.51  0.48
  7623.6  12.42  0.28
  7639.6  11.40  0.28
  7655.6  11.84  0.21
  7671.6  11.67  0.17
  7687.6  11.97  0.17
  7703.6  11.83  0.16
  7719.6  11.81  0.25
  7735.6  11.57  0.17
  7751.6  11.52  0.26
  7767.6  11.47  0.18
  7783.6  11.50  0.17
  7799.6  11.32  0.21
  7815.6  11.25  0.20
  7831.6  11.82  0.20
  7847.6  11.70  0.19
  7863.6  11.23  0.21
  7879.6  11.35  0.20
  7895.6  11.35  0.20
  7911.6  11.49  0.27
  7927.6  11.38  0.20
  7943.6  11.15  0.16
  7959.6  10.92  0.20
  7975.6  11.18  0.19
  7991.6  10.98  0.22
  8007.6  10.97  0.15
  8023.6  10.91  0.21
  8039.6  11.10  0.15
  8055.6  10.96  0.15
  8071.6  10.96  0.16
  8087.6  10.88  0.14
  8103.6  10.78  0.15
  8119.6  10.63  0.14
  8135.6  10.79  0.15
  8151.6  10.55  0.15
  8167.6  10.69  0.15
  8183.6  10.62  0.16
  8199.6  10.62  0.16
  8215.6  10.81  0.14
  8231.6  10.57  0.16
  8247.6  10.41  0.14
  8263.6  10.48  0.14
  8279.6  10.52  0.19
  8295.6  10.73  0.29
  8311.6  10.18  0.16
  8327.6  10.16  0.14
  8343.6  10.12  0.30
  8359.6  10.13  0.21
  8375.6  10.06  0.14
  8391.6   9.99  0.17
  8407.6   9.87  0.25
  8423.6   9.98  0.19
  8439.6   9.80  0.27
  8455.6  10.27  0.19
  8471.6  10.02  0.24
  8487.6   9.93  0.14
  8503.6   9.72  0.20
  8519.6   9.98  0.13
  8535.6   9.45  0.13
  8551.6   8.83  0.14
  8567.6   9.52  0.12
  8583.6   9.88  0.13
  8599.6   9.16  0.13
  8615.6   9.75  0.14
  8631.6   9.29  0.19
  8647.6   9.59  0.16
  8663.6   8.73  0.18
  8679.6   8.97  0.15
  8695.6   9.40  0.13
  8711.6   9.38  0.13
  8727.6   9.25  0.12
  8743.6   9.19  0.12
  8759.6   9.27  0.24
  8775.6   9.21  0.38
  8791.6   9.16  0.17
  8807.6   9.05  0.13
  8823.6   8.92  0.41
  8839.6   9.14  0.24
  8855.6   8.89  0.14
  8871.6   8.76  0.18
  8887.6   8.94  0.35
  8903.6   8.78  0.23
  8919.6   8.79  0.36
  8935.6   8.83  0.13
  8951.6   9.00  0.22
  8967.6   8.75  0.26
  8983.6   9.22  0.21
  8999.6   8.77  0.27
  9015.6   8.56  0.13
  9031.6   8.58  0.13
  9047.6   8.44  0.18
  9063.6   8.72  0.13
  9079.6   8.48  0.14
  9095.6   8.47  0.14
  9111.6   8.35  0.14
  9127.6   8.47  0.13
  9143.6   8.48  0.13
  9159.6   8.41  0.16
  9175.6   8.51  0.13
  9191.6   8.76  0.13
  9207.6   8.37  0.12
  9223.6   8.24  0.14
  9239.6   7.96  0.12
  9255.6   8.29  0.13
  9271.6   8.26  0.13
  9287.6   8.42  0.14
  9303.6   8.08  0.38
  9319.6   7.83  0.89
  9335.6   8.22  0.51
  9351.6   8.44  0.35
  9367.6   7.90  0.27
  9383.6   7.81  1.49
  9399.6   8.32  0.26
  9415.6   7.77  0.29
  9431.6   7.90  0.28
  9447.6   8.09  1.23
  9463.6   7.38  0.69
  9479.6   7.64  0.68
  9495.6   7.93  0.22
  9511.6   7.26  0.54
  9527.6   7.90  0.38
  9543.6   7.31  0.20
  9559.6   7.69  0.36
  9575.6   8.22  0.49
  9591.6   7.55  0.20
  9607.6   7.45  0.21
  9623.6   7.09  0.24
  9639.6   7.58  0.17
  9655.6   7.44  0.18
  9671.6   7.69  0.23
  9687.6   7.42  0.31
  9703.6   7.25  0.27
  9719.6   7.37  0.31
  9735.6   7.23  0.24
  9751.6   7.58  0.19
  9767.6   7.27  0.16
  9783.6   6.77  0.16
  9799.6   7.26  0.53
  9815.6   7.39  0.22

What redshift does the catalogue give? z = 0.000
